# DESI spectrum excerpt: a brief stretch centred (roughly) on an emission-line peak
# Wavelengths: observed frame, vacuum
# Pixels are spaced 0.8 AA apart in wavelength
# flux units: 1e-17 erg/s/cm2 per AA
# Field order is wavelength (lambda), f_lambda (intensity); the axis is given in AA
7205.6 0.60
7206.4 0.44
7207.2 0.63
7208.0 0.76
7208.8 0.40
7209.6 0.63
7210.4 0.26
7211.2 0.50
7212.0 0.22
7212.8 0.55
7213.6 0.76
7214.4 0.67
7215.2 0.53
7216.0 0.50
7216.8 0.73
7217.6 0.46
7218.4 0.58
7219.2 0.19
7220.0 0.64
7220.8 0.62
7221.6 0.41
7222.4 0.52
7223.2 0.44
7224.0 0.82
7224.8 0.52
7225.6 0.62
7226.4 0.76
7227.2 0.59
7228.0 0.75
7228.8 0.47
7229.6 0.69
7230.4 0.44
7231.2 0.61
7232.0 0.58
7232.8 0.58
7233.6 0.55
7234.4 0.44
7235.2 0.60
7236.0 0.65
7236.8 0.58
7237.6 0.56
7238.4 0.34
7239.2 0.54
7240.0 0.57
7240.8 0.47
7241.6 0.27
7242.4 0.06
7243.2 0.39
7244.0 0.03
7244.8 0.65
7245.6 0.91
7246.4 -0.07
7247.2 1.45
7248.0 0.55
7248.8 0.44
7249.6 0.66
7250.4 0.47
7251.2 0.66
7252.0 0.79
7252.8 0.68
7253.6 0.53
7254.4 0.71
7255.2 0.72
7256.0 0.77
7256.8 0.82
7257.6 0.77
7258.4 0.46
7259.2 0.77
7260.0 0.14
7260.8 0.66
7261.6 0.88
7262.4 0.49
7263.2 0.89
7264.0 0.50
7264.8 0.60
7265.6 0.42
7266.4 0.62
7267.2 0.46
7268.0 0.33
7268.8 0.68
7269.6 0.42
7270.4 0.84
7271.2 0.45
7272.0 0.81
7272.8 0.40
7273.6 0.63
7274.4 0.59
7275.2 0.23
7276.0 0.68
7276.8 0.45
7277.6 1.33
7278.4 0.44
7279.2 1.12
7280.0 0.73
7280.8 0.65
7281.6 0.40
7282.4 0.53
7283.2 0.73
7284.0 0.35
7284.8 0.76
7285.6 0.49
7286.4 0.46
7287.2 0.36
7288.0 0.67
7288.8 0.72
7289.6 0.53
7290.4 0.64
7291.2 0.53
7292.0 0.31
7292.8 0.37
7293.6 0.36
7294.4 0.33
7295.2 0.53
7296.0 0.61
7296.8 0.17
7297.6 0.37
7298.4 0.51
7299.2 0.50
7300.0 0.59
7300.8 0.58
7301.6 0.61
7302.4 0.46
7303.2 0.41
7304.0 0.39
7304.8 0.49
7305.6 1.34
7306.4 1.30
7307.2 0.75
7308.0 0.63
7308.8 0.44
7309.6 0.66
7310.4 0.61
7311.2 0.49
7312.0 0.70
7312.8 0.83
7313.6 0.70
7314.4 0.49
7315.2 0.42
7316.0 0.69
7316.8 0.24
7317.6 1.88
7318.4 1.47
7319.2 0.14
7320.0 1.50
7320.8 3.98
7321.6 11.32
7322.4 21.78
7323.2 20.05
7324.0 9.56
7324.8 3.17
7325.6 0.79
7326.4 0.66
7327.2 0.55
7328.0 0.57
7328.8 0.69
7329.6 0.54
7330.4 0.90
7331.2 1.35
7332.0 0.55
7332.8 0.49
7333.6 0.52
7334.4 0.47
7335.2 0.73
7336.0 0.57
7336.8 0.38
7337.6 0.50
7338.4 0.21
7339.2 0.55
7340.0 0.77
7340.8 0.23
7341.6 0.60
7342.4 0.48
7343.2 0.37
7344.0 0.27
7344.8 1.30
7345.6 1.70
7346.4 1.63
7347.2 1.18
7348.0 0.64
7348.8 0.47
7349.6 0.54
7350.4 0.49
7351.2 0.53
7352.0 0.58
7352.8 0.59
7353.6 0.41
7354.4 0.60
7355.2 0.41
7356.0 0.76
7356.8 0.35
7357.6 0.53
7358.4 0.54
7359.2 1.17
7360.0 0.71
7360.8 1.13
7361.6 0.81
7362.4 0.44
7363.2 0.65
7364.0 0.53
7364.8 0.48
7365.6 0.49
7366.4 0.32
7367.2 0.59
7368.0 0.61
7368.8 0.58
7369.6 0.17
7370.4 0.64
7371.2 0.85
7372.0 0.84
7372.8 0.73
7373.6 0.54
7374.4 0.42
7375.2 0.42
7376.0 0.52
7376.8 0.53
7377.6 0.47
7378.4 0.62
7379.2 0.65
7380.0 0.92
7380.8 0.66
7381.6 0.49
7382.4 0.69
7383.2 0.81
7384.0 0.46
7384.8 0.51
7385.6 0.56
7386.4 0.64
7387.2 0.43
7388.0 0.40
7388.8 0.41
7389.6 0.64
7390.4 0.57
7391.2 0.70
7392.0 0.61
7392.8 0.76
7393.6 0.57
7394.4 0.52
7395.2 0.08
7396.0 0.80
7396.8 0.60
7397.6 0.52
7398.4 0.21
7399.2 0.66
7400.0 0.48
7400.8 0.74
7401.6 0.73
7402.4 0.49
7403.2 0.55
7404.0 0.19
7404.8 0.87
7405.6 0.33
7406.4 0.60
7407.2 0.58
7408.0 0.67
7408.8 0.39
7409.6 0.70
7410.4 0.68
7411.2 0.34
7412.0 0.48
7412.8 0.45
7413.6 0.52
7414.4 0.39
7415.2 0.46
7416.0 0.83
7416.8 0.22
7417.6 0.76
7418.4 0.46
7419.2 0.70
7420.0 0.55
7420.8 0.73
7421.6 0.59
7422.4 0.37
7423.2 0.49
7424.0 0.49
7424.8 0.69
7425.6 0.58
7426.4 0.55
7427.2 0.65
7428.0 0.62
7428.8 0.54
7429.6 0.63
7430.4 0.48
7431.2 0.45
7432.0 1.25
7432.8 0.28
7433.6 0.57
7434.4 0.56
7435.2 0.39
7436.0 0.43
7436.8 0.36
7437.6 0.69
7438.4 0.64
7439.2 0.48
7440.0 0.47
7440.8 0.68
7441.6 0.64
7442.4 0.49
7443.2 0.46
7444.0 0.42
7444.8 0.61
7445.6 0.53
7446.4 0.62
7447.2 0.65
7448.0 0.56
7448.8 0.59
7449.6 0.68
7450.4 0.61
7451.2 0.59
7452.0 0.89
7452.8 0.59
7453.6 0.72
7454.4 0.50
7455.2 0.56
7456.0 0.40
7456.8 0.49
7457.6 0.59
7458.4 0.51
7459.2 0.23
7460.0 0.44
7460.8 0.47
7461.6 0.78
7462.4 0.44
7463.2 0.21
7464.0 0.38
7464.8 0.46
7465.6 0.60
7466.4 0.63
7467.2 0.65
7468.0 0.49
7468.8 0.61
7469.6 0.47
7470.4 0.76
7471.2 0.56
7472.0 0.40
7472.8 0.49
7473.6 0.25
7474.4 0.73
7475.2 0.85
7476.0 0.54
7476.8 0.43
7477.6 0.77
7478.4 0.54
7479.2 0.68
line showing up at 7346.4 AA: [N II]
